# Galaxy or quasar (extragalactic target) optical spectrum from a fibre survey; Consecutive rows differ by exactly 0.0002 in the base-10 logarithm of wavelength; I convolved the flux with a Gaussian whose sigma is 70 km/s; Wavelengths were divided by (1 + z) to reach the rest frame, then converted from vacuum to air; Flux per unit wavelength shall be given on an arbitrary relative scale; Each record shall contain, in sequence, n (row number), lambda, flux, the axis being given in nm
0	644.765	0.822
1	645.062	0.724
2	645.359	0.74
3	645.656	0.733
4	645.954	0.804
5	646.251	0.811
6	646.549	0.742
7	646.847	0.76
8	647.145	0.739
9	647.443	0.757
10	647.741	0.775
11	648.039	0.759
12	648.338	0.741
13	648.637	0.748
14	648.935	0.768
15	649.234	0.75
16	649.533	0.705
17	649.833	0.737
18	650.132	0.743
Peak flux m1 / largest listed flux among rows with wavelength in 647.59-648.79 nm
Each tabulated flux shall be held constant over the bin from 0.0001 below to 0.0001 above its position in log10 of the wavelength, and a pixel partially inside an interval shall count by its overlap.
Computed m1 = 0.775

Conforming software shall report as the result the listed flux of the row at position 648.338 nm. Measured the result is 0.741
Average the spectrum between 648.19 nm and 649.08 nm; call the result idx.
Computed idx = 0.753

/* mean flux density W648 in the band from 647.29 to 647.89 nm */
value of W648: 0.766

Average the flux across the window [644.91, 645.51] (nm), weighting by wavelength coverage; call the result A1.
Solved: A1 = 0.733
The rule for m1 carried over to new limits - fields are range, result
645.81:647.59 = 0.811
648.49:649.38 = 0.768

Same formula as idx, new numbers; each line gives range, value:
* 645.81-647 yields 0.779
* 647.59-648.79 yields 0.756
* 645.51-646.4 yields 0.783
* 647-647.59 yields 0.748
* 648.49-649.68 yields 0.743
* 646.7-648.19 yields 0.758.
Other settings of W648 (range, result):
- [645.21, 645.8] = 0.737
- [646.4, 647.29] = 0.747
